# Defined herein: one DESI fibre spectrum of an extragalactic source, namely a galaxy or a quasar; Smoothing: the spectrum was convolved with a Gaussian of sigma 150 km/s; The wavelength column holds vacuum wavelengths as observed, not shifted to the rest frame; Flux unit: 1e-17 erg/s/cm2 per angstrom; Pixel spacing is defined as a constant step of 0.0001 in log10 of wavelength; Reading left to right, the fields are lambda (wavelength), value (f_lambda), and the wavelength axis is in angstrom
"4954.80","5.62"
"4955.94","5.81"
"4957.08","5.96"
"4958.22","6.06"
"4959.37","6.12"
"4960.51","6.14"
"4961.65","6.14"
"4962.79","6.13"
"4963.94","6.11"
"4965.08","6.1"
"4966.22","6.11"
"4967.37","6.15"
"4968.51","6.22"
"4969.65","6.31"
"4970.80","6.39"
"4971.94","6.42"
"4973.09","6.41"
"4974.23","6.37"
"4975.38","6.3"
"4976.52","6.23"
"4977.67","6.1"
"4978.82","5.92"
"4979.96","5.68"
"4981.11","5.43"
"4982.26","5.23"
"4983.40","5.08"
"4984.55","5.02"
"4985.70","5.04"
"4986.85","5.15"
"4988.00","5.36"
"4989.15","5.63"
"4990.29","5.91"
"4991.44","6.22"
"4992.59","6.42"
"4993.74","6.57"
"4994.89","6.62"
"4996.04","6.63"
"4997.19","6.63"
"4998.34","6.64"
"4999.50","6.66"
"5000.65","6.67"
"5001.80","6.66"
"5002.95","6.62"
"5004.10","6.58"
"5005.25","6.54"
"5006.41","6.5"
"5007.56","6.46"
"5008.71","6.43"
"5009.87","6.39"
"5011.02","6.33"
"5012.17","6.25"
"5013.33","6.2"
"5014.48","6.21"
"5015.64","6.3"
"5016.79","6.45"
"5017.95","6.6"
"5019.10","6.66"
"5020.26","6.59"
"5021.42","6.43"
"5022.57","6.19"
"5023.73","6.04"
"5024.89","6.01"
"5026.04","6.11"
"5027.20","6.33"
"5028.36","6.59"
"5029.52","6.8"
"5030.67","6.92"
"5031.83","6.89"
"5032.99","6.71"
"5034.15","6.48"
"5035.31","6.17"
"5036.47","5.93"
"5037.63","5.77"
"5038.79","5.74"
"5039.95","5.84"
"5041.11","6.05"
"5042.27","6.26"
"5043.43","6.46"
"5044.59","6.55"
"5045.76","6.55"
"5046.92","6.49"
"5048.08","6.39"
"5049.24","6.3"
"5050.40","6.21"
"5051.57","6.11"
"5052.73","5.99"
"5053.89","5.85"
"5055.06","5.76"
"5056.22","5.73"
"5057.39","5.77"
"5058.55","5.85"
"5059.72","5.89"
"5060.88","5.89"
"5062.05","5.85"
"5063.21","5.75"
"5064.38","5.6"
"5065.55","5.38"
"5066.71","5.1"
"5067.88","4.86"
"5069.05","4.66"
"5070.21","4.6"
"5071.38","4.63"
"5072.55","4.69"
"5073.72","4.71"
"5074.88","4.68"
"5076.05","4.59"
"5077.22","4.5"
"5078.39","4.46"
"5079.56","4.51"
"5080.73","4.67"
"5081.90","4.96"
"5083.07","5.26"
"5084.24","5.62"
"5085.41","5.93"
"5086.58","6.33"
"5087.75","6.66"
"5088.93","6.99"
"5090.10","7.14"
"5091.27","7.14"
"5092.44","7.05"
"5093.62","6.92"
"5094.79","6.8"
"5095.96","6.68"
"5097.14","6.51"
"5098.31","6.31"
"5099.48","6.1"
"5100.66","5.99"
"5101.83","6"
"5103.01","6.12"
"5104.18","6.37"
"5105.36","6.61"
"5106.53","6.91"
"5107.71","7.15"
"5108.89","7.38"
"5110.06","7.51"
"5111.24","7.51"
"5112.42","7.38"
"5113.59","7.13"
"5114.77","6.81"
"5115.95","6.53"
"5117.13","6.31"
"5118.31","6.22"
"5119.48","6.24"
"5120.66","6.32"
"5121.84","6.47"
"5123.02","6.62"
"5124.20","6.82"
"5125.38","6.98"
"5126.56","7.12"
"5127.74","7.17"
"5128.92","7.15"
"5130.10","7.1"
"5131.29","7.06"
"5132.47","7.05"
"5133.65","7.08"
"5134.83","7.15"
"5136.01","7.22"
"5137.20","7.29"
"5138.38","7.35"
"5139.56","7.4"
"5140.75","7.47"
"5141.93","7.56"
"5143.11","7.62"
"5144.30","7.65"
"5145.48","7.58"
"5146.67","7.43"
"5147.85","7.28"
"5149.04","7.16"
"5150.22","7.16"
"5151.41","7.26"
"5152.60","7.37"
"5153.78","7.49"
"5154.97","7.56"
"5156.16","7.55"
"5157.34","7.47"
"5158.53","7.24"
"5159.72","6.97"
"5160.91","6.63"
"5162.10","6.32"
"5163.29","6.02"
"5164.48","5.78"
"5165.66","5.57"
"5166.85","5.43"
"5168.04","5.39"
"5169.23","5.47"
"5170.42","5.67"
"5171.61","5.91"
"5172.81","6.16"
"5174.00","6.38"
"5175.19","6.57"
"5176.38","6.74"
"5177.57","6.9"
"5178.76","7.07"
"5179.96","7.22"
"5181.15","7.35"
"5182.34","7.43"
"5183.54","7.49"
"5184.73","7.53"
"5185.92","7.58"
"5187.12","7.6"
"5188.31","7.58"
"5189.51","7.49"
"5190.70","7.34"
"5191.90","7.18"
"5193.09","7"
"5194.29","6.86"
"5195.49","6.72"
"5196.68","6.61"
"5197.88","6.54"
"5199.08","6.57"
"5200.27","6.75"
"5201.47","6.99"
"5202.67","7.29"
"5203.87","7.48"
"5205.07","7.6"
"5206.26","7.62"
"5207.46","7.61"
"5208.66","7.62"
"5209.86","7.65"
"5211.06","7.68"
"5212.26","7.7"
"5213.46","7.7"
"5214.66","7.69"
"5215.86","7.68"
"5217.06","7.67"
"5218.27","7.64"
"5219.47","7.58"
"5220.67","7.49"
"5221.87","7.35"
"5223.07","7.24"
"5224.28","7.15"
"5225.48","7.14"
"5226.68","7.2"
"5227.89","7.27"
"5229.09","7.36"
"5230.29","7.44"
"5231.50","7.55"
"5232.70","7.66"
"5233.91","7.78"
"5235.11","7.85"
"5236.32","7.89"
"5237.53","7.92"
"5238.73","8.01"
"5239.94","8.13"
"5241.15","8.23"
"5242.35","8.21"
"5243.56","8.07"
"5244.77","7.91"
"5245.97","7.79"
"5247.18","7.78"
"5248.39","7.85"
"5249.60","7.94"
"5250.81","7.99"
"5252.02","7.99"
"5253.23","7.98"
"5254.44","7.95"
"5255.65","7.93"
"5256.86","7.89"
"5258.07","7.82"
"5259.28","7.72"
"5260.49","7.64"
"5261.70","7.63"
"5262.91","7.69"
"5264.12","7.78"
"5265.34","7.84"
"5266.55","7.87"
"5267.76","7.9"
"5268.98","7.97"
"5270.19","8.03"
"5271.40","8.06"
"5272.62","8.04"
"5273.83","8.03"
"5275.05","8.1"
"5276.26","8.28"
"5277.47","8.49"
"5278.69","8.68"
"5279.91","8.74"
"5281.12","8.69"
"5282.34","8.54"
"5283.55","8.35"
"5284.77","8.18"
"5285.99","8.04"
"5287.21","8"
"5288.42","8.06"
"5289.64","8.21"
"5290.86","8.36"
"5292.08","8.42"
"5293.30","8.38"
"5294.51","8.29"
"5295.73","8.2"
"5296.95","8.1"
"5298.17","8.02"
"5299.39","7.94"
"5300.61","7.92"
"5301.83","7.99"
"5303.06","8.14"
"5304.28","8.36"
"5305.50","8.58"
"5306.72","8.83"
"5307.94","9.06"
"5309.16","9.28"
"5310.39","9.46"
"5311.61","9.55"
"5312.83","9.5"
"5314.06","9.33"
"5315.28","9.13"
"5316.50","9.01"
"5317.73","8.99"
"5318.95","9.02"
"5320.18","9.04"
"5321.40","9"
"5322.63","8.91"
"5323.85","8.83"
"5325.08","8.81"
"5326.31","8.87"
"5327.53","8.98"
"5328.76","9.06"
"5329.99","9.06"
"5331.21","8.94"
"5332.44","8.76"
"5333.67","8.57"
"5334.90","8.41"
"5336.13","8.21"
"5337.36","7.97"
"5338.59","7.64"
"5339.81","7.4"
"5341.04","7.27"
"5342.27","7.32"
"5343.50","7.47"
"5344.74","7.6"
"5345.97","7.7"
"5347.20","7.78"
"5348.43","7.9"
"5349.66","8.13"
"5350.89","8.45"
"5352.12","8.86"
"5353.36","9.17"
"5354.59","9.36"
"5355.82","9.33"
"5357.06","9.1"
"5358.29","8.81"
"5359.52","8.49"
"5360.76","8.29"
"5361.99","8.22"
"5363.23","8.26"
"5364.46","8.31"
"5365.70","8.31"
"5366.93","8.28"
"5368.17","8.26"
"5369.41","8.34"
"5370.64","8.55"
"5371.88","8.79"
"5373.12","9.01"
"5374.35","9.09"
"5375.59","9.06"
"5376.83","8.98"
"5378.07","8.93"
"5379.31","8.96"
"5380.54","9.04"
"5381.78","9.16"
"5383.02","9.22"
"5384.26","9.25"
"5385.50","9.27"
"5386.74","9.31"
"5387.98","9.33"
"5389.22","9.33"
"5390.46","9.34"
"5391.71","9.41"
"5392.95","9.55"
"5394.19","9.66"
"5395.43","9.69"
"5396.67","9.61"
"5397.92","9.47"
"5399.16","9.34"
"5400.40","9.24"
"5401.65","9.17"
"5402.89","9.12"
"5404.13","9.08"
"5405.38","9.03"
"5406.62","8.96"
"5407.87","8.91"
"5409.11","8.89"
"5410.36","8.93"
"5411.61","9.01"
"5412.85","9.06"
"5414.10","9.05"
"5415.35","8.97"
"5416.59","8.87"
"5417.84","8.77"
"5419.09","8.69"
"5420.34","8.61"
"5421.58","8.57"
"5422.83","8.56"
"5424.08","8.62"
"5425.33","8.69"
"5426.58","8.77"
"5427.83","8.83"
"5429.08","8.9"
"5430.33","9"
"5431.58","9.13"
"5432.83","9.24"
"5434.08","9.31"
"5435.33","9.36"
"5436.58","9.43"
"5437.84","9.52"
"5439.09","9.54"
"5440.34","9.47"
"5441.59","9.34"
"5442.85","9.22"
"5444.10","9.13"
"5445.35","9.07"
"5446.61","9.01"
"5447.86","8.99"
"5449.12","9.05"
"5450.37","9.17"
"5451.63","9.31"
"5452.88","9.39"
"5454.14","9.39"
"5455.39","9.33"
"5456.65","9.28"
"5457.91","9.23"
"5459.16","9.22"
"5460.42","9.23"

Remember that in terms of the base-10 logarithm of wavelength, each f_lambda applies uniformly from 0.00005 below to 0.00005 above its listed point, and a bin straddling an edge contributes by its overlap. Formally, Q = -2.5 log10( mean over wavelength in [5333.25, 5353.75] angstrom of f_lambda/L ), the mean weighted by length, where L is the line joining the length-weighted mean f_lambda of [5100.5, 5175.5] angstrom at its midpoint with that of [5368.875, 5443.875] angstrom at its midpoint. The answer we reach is 0.078 mag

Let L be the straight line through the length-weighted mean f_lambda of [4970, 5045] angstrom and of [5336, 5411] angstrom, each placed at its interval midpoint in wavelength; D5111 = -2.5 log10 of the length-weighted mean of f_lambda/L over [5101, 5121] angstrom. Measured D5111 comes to 0.03 mag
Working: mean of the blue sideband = 6.23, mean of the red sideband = 8.74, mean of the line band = 6.73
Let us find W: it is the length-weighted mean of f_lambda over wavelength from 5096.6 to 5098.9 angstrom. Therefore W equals 6.43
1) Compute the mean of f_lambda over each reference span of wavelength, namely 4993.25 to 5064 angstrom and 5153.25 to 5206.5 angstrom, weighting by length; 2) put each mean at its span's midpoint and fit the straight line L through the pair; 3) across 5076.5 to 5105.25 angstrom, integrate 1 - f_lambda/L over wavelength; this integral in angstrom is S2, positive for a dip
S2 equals 2.12 angstrom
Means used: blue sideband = 6.31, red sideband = 6.84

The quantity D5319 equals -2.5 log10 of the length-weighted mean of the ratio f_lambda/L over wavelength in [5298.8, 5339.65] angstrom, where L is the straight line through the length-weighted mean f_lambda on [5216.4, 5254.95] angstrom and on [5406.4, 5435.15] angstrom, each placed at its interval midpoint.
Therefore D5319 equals -0.06 mag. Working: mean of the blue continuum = 7.72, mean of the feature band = 8.75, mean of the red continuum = 8.89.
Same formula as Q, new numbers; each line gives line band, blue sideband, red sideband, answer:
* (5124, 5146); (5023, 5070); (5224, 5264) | -0.069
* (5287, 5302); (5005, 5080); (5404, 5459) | -0.027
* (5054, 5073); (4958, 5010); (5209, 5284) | 0.229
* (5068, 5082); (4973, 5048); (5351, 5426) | 0.399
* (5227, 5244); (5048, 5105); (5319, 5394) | -0.056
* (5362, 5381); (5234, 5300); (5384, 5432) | 0.019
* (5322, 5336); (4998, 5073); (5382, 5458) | -0.048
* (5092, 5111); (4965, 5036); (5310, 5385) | 0.045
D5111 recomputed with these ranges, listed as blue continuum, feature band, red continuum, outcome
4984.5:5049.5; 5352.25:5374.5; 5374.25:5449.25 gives 0.01 mag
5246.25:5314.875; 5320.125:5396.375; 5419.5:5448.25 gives 0.00 mag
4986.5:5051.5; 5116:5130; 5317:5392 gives 0.06 mag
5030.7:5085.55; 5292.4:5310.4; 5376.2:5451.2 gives -0.05 mag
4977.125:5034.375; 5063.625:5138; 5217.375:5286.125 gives 0.11 mag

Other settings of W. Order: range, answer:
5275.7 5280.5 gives 8.54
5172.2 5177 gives 6.46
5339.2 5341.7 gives 7.35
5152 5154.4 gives 7.43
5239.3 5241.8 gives 8.18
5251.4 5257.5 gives 7.95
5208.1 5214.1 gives 7.67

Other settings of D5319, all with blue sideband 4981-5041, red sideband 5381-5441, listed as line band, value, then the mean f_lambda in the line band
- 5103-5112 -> -0.012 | 7.01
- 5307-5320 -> -0.098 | 9.21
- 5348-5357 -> -0.009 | 8.78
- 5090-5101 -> 0.029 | 6.66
